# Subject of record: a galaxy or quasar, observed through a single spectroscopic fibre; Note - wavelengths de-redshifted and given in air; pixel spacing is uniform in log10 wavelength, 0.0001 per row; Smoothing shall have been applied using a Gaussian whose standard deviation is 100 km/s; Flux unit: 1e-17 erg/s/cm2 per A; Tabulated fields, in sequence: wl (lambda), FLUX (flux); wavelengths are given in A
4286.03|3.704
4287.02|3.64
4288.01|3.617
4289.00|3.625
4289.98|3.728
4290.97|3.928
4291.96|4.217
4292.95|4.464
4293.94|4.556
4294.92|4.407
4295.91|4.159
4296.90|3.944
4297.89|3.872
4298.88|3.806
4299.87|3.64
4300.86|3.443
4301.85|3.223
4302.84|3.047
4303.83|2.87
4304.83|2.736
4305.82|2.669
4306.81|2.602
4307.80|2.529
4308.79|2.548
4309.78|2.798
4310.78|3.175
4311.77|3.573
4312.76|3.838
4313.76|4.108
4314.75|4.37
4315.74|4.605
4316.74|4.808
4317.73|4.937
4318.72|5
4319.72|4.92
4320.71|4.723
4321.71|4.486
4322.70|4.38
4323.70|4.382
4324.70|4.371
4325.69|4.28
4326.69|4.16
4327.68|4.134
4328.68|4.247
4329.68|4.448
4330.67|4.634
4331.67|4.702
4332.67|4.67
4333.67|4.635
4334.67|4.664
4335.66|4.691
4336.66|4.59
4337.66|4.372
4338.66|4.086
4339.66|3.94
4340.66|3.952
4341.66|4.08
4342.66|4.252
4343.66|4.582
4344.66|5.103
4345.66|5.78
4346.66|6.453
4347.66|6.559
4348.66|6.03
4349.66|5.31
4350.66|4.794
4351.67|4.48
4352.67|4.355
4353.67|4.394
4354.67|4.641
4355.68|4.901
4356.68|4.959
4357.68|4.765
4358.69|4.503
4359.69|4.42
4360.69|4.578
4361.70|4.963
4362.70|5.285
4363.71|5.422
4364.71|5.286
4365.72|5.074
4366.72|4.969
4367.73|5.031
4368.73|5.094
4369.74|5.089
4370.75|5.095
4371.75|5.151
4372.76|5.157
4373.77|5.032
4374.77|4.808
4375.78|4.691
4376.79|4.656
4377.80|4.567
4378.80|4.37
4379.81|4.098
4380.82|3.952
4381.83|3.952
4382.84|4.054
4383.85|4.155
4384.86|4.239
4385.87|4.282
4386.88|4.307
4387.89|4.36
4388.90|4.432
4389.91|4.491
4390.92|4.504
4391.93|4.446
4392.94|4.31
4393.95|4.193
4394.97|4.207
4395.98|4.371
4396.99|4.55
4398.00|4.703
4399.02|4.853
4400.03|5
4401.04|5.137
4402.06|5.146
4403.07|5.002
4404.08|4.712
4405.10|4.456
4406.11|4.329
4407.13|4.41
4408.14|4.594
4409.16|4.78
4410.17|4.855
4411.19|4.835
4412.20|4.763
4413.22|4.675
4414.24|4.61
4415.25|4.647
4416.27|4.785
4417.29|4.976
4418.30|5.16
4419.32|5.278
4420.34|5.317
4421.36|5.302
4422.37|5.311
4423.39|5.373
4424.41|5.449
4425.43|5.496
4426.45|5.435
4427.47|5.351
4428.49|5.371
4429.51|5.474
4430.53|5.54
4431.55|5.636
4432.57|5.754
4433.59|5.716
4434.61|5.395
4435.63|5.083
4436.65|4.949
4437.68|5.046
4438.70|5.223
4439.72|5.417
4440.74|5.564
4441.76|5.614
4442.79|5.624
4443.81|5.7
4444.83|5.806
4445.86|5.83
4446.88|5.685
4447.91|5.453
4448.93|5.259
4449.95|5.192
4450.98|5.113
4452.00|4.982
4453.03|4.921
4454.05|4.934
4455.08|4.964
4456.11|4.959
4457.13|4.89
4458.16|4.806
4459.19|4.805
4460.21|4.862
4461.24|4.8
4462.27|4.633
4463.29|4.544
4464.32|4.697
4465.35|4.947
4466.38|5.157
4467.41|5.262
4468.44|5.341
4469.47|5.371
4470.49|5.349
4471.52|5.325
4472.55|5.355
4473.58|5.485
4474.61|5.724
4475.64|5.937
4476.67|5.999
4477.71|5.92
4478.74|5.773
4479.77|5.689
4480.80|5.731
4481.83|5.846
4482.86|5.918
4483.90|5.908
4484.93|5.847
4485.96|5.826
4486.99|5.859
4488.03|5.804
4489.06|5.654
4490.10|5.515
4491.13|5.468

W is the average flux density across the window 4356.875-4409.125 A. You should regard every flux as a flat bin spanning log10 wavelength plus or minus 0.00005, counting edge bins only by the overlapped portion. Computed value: 4.65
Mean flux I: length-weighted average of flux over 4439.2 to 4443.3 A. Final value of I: 5.56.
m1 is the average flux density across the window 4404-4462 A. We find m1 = 5.15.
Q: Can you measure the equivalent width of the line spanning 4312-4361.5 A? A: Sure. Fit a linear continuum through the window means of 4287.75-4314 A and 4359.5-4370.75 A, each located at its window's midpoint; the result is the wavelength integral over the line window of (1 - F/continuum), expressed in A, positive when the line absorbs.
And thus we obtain -3.4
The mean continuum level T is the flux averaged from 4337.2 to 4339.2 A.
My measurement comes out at 4.22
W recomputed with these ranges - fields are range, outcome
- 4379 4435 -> 4.81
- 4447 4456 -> 5.12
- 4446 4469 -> 5.02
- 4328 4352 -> 4.79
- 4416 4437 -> 5.35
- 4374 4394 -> 4.36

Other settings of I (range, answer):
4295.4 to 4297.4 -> 4.05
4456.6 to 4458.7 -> 4.85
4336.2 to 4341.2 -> 4.18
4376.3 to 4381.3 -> 4.33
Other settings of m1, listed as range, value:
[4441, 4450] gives 5.59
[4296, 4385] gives 4.41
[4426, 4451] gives 5.46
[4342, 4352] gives 5.33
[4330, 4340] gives 4.51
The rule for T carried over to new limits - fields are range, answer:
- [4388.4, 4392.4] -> 4.47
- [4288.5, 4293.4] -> 3.99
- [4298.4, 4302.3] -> 3.53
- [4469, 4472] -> 5.36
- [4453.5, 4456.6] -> 4.95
